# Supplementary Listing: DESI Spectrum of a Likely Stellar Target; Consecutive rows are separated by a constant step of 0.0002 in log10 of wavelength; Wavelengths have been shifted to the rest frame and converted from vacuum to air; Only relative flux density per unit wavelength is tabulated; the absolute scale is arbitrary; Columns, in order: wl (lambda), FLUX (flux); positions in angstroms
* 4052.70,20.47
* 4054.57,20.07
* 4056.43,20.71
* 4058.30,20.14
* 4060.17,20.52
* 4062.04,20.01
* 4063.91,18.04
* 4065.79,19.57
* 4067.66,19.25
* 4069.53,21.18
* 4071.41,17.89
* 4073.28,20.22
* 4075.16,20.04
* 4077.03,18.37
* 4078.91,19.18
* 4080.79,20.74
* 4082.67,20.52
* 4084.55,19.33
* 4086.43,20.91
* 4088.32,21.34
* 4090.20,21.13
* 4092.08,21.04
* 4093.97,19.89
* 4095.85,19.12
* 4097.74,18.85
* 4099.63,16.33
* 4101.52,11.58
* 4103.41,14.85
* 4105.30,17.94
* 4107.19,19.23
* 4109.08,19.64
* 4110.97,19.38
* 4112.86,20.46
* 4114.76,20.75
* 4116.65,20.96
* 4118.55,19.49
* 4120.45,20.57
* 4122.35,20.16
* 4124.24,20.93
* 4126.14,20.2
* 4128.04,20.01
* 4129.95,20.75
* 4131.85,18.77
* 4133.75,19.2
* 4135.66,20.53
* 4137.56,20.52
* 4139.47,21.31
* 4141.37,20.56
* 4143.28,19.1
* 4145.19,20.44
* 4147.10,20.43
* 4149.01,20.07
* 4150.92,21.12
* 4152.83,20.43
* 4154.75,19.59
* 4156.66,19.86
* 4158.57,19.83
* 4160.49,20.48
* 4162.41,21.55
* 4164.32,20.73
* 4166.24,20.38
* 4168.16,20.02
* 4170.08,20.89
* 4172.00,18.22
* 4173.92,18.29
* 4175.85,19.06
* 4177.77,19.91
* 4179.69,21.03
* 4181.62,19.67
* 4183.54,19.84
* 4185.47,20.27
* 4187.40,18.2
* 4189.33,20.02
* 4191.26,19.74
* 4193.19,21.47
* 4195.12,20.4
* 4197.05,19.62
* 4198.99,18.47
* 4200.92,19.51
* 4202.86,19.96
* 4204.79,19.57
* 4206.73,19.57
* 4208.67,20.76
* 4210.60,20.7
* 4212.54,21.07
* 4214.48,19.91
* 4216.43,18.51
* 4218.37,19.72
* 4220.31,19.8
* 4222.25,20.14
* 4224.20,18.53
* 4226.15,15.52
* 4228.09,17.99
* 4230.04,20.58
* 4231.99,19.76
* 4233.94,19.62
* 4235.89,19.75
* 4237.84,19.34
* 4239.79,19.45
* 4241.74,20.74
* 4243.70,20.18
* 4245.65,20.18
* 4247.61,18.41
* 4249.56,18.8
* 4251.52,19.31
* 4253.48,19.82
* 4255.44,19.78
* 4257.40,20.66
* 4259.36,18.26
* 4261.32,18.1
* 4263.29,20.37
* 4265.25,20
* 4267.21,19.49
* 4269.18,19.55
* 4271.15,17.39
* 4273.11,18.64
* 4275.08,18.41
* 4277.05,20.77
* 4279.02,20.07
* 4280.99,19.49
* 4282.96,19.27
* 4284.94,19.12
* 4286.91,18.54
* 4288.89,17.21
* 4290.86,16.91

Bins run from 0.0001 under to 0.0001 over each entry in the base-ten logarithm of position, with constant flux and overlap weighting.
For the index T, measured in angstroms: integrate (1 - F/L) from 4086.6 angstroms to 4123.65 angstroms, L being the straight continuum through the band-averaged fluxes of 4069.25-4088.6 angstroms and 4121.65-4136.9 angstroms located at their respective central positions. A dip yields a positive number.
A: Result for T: 1.6 angstroms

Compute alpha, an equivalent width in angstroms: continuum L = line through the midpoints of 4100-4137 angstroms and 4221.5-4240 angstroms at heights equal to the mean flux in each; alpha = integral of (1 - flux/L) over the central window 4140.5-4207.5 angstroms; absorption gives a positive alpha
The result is -2.9 angstroms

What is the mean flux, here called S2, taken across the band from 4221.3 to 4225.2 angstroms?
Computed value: 19.3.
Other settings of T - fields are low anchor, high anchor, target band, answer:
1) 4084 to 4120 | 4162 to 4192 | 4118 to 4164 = -1.9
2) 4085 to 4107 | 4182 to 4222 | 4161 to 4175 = -0.4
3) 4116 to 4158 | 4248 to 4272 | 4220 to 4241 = 0.4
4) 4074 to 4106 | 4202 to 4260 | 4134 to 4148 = -0.9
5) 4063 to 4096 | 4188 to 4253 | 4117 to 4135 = -0.2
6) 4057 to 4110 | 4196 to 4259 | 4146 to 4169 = -1.2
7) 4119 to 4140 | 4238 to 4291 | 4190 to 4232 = 0.1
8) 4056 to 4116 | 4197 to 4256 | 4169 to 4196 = -0.5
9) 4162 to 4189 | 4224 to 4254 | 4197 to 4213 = -0.3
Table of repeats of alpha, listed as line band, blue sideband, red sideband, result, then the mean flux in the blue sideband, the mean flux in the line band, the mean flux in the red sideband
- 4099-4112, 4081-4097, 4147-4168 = 2.1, 20.4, 17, 20.4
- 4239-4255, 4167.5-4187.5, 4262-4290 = -0.3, 19.6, 19.6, 19.1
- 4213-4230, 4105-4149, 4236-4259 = 0.7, 20.1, 18.9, 19.7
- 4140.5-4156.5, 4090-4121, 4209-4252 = -1.0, 18.8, 20.2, 19.5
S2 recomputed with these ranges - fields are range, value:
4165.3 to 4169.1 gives 20.2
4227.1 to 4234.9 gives 19.5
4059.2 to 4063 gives 20.3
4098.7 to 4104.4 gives 14.3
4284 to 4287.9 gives 18.8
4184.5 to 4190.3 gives 19.5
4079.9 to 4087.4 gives 20.4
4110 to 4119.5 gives 20.2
